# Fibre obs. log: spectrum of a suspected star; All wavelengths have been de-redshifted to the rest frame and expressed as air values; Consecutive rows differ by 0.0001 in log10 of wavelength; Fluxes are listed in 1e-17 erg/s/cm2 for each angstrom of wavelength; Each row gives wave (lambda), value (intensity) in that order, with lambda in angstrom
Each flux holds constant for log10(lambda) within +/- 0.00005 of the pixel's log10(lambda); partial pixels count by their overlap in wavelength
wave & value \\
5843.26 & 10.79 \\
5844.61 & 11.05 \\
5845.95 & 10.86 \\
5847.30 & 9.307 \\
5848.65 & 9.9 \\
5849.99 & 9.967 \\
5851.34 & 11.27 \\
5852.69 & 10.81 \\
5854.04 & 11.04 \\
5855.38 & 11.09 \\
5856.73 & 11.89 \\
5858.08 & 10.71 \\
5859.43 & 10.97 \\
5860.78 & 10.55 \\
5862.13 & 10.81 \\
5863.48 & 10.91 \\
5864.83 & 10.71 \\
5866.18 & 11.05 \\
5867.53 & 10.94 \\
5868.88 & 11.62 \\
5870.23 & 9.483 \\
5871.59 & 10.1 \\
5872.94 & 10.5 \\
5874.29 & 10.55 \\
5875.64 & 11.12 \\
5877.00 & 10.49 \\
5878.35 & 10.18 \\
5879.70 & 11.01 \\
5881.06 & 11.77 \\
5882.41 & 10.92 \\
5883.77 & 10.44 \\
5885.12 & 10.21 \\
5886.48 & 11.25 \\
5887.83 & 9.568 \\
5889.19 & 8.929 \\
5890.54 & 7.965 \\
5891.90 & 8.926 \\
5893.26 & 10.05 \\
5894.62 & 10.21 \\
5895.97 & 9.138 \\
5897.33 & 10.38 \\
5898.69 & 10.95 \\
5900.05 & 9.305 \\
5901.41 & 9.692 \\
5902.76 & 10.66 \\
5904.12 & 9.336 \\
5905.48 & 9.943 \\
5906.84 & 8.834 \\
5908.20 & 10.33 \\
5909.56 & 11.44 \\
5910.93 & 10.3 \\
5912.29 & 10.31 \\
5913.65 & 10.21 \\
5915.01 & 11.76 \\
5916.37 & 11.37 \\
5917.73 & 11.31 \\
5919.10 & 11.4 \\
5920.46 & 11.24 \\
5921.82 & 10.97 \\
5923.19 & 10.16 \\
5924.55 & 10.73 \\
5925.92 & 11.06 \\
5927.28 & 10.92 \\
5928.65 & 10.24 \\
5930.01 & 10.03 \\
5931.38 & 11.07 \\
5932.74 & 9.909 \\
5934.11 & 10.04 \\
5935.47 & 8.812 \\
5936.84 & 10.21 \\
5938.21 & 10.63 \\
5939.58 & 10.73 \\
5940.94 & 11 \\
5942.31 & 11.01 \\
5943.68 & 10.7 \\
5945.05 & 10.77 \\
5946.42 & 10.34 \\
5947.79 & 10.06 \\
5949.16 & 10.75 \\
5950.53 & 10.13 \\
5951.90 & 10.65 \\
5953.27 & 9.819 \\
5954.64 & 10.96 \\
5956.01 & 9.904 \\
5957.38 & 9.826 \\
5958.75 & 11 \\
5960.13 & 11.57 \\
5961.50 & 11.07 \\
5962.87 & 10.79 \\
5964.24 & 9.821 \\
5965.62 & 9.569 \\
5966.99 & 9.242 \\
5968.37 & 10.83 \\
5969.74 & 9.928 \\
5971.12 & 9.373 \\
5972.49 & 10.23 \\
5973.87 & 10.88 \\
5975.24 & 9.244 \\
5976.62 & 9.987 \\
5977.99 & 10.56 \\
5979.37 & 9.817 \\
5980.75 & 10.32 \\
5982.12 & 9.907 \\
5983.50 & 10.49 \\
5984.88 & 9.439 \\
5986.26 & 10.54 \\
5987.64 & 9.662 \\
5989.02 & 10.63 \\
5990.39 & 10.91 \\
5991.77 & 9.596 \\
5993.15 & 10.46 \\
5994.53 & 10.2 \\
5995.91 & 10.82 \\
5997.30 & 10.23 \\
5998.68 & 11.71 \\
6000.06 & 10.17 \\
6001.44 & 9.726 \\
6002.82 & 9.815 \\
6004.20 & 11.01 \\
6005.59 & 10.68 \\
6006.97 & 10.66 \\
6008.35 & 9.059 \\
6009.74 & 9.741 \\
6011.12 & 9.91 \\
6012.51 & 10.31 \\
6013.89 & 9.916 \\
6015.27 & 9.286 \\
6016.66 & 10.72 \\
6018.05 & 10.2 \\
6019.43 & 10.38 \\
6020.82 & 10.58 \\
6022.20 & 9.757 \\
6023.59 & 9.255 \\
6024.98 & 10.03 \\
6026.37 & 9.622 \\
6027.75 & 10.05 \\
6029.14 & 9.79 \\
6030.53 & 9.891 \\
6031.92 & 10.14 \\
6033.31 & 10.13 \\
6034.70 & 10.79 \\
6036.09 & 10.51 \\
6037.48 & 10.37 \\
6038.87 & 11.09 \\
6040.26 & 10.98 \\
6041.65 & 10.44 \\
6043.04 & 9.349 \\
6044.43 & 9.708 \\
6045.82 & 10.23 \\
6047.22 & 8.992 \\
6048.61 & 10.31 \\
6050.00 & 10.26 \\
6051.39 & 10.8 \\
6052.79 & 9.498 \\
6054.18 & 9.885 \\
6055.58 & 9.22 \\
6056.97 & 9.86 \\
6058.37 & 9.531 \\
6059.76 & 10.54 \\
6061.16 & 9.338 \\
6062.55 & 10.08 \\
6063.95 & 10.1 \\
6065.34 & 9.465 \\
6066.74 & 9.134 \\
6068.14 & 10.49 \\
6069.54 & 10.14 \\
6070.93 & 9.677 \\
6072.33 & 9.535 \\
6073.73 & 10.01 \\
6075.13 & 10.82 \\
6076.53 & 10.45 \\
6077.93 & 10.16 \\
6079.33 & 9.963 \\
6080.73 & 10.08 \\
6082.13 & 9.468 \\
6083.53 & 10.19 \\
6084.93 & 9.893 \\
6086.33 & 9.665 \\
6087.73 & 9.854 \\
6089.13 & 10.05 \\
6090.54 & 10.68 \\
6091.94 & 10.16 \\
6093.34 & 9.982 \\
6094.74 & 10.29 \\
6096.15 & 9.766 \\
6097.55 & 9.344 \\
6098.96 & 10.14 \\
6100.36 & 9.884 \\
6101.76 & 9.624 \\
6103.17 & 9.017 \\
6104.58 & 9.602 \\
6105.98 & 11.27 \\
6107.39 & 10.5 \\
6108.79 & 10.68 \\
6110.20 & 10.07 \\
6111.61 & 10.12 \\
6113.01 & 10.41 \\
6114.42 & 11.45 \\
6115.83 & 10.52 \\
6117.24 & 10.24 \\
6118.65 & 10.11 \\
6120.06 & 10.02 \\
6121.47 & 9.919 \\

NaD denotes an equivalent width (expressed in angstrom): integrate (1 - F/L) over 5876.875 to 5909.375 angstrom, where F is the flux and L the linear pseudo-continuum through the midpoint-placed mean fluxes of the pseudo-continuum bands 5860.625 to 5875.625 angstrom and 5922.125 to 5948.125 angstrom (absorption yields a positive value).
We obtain 1.7 angstrom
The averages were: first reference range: 10.7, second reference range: 10.5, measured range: 10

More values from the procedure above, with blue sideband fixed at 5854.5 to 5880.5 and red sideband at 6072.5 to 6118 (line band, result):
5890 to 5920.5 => 1.32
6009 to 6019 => 0.33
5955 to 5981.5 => 0.70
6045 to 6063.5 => 0.64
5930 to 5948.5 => 0.32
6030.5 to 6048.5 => 0.13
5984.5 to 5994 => 0.21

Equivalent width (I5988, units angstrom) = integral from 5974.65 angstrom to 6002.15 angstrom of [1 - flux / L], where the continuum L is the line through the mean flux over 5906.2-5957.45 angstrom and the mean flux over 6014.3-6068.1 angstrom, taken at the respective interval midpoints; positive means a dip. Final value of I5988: 0.1 angstrom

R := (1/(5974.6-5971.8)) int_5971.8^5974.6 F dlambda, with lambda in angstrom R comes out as 10.6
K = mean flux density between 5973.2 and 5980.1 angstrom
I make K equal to 10.1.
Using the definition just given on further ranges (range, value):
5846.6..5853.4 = 10.2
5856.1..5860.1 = 11.2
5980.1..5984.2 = 10.2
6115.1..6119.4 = 10.3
